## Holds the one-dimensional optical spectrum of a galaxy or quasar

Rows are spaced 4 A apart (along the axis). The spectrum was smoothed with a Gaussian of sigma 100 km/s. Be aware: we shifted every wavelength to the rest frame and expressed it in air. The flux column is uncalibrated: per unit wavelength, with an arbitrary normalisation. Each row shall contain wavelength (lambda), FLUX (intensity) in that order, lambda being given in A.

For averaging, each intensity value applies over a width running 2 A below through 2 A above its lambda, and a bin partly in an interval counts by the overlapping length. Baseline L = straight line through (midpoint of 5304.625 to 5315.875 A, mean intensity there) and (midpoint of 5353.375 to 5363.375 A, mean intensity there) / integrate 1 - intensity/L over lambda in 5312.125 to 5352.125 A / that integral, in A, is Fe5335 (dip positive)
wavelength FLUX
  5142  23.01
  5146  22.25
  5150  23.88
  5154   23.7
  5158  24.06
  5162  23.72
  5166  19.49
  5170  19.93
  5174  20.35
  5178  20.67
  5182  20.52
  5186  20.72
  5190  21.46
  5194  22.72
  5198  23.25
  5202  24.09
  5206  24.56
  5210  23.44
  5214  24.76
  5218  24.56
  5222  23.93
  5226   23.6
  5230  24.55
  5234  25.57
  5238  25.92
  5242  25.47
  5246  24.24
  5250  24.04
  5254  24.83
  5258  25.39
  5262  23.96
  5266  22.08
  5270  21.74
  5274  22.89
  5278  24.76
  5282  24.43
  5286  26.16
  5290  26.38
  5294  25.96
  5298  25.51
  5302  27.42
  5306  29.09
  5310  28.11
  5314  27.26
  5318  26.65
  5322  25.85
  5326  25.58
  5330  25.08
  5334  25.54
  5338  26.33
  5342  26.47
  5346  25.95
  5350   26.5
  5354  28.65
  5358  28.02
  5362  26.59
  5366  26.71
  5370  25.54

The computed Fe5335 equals 2.6 A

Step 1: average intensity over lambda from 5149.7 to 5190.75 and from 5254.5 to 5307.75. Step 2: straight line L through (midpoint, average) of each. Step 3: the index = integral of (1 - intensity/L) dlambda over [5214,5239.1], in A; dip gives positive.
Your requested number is -1.4 A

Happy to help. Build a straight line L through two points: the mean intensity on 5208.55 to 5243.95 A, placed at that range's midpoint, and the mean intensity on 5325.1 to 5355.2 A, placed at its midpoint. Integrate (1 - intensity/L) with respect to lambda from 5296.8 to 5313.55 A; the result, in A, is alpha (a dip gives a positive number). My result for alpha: -1.2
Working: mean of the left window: 24.7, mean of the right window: 26.2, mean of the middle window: 27.6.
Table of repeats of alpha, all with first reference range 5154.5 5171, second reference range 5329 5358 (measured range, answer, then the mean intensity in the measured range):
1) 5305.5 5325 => -1.02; 27.2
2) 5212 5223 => -0.48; 24.5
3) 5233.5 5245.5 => -0.76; 25.5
